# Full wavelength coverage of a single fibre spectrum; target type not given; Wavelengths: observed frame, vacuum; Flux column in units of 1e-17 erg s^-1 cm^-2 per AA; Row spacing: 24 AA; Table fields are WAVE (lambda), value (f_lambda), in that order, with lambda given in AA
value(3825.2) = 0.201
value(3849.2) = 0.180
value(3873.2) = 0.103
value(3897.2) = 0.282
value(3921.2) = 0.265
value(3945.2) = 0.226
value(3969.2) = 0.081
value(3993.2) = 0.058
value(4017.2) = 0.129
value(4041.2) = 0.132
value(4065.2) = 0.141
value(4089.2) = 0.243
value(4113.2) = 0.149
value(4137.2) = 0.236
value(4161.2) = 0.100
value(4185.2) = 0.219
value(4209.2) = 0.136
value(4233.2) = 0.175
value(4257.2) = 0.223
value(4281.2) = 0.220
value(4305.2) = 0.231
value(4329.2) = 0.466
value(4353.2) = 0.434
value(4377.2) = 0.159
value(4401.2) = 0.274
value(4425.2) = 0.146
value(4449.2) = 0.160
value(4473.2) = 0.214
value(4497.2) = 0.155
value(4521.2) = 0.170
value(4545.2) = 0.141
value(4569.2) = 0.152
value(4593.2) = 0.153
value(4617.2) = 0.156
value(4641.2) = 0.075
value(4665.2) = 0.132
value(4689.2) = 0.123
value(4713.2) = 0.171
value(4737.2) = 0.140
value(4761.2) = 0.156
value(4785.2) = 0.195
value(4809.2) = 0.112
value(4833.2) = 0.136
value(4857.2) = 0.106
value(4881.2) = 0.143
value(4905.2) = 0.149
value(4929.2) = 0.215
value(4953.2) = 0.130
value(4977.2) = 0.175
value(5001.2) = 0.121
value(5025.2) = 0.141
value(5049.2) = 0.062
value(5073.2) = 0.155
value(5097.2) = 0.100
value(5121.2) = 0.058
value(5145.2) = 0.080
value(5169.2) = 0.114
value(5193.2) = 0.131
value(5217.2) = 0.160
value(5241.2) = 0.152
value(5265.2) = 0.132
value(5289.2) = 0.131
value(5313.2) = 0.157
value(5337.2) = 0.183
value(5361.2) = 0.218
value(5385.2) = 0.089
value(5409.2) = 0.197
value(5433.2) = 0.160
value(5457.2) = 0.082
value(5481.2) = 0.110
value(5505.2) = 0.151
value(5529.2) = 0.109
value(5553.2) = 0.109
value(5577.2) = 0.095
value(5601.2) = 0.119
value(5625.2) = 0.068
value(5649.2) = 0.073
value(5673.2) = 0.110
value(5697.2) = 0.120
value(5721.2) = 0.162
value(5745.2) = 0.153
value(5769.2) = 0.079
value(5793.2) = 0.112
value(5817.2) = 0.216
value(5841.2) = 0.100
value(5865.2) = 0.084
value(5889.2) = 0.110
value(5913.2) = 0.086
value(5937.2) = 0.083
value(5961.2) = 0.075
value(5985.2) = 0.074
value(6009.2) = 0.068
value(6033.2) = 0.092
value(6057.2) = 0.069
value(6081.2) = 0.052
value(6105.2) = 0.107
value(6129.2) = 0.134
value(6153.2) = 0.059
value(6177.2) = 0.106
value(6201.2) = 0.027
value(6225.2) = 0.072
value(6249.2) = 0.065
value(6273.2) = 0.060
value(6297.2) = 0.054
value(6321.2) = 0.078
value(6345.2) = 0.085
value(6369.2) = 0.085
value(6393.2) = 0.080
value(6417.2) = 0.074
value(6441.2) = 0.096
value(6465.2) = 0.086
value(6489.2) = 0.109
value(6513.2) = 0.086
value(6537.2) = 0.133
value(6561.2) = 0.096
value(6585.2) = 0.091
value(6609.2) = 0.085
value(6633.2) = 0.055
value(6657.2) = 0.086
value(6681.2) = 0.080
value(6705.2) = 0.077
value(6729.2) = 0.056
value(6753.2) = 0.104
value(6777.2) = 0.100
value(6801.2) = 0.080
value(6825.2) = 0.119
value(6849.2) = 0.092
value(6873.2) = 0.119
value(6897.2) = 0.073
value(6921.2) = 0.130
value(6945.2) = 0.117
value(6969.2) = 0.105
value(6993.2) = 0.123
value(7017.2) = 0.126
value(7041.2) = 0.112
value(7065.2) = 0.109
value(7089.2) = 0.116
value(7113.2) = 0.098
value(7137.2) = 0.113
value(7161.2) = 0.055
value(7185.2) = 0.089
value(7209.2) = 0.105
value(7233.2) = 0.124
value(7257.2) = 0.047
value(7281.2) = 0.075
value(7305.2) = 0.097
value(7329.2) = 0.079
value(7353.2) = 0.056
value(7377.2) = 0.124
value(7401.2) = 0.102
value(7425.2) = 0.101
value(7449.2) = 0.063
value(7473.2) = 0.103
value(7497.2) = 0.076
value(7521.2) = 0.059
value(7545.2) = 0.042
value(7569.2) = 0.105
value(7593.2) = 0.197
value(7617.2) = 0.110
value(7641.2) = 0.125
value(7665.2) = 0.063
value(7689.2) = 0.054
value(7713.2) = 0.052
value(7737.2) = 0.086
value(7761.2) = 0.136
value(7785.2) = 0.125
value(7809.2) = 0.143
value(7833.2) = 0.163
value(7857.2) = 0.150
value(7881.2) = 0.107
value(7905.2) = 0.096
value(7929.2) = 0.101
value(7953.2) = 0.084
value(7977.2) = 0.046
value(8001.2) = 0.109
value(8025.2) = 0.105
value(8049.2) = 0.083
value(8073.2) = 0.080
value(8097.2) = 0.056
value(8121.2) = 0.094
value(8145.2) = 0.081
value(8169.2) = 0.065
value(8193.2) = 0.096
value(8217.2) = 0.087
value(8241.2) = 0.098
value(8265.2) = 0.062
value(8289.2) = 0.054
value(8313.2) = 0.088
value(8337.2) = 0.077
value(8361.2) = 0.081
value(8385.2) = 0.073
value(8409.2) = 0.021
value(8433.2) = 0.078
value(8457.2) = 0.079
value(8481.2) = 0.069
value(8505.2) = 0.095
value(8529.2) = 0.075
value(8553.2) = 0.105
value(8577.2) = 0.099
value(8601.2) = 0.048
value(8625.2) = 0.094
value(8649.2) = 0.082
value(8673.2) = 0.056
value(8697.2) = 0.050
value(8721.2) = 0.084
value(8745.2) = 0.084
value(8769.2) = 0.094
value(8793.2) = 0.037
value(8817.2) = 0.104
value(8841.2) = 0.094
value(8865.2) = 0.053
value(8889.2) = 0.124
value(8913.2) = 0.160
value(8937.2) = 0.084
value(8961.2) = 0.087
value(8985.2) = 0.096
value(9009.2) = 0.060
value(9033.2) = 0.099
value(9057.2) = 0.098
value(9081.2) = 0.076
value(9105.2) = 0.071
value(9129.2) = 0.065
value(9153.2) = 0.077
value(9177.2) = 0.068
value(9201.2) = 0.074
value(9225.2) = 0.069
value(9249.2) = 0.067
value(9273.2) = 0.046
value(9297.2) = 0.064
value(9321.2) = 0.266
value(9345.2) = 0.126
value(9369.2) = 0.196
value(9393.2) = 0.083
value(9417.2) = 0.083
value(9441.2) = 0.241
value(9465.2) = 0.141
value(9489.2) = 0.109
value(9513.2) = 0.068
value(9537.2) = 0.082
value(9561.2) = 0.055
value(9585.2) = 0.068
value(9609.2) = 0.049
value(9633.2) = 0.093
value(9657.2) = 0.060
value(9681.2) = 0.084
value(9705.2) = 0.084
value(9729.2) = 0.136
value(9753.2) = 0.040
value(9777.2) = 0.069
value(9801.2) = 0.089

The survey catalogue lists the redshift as 1.804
